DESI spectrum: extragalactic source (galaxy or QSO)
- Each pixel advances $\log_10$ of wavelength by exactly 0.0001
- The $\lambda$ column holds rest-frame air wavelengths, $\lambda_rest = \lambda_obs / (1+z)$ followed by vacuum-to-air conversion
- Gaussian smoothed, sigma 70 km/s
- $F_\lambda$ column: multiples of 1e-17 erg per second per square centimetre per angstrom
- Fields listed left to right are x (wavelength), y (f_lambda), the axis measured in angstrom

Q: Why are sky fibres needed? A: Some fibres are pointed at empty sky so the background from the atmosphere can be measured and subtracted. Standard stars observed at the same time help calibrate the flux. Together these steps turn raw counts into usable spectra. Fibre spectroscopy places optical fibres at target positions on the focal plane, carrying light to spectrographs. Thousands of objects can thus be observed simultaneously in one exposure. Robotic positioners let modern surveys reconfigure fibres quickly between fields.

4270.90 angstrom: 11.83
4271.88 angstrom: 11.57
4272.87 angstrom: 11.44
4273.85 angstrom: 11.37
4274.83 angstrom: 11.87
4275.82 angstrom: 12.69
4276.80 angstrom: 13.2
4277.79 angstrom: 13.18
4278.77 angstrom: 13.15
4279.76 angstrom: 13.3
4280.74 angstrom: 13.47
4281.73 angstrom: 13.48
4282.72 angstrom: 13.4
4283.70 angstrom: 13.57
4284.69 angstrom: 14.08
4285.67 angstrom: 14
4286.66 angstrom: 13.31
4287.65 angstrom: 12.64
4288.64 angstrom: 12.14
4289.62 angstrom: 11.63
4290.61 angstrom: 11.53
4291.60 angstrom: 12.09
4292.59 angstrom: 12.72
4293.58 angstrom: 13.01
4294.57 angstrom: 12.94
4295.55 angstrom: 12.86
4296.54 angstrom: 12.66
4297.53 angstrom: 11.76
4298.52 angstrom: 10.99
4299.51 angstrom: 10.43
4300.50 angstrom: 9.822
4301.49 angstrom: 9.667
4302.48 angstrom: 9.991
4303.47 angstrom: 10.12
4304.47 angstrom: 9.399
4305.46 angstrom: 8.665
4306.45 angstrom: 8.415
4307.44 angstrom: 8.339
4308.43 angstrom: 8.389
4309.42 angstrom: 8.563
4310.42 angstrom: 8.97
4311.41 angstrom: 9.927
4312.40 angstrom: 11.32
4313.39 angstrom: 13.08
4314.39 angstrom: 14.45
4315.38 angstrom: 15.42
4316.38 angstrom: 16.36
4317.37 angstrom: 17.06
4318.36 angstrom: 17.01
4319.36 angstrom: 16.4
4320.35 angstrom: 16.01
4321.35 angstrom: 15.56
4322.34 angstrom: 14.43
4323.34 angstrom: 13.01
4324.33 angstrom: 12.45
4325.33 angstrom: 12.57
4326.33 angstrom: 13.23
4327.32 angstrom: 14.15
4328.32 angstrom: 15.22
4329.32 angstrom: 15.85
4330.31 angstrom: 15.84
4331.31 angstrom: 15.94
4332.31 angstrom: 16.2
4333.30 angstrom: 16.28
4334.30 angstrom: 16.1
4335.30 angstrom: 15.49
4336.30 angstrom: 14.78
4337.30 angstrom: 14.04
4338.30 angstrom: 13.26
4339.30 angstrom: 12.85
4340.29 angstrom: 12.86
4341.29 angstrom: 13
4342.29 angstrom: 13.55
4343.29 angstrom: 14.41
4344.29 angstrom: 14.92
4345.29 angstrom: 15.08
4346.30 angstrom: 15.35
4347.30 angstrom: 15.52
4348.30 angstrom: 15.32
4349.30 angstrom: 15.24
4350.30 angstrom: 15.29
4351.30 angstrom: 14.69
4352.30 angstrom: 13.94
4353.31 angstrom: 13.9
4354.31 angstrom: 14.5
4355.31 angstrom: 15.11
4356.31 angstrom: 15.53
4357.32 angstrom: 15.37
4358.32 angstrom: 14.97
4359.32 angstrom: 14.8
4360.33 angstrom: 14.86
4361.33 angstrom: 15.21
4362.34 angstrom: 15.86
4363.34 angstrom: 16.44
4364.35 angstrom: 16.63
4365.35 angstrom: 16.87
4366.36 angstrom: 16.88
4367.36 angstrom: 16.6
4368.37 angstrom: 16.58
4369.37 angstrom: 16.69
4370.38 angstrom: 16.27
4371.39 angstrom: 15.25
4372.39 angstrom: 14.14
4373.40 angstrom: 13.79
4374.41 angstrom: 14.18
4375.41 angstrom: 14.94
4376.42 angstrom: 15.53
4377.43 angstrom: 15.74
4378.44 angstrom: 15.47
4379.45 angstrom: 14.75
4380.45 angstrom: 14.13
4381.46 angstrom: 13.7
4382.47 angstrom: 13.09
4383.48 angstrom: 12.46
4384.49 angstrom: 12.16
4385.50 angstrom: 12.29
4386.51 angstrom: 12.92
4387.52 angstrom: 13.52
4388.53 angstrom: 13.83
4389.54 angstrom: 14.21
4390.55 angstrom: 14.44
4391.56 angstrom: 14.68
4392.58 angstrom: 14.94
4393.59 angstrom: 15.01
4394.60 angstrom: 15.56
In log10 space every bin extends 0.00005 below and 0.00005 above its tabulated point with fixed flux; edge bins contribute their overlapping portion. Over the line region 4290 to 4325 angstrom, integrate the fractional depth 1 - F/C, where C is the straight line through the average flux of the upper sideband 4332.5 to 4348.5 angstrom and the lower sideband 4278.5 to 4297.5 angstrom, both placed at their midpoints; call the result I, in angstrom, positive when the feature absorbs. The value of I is 3.72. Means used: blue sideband 12.9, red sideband 14.6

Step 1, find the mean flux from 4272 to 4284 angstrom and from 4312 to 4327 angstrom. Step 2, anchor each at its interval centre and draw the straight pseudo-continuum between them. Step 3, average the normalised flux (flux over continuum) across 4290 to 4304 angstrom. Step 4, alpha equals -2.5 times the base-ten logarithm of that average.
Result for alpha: 0.19 mag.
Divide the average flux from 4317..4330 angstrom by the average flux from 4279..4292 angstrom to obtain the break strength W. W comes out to 1.14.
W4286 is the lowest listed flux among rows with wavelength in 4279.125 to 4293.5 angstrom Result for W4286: 11.53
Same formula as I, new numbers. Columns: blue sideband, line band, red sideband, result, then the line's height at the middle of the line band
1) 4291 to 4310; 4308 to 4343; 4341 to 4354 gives -3.5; 12.7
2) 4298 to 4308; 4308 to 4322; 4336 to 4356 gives -3.2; 10.9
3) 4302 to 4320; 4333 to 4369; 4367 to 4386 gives -4.1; 13.5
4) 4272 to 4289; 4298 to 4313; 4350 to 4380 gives 4.5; 13.6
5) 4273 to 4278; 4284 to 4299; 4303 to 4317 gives -1.2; 11.7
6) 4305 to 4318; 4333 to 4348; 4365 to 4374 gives -0.9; 13.7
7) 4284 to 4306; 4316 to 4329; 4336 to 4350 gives -1.7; 13.2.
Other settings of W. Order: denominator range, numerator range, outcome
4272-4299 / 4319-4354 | 1.16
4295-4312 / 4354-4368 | 1.58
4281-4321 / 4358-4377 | 1.28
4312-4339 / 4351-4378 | 1.03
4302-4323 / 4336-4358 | 1.18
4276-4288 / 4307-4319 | 0.93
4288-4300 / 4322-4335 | 1.22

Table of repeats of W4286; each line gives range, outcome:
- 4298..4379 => 8.339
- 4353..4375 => 13.79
